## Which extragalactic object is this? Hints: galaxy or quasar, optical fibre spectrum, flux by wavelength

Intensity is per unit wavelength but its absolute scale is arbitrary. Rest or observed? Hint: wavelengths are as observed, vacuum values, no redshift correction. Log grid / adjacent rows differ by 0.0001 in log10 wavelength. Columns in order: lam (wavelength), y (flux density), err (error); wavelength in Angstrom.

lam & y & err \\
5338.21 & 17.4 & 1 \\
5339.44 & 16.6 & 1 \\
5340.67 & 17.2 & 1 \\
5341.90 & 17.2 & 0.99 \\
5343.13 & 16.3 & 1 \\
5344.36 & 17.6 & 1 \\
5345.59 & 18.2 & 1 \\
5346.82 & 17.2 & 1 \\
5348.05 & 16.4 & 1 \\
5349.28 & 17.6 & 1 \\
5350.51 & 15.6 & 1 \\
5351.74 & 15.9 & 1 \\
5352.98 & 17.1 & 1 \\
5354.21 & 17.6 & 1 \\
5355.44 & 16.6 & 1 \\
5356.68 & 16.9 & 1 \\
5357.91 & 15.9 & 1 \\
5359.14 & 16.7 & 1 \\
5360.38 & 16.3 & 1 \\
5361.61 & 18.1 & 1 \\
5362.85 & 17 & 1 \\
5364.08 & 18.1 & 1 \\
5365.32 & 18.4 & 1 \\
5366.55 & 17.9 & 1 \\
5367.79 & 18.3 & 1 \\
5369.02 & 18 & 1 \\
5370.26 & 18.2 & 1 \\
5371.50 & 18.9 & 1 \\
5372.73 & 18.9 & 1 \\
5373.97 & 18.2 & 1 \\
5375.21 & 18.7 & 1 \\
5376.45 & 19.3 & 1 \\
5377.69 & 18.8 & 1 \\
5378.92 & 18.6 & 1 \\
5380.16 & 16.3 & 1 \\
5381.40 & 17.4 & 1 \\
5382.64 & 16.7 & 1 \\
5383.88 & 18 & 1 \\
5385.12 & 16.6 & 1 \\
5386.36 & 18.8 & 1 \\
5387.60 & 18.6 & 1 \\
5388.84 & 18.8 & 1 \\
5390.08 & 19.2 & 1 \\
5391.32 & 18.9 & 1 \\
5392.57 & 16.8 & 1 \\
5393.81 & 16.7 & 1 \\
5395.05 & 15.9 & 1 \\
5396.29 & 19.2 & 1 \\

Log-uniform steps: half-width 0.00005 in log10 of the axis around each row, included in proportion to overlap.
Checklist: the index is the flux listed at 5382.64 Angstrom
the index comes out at 16.7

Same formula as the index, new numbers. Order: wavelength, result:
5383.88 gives 18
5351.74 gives 15.9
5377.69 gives 18.8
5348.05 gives 16.4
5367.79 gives 18.3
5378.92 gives 18.6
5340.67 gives 17.2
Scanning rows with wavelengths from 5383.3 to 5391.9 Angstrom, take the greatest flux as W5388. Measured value 19.2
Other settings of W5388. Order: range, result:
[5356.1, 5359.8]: 16.9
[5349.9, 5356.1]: 17.6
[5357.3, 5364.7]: 18.1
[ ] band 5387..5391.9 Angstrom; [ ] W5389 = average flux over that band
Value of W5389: 18.9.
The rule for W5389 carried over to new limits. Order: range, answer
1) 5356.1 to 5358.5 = 16.4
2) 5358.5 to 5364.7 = 17.2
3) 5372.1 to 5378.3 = 18.8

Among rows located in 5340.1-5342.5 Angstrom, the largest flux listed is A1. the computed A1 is 17.2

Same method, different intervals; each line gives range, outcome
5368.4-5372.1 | 18.9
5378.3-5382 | 18.6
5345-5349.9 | 18.2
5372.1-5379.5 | 19.3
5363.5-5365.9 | 18.4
